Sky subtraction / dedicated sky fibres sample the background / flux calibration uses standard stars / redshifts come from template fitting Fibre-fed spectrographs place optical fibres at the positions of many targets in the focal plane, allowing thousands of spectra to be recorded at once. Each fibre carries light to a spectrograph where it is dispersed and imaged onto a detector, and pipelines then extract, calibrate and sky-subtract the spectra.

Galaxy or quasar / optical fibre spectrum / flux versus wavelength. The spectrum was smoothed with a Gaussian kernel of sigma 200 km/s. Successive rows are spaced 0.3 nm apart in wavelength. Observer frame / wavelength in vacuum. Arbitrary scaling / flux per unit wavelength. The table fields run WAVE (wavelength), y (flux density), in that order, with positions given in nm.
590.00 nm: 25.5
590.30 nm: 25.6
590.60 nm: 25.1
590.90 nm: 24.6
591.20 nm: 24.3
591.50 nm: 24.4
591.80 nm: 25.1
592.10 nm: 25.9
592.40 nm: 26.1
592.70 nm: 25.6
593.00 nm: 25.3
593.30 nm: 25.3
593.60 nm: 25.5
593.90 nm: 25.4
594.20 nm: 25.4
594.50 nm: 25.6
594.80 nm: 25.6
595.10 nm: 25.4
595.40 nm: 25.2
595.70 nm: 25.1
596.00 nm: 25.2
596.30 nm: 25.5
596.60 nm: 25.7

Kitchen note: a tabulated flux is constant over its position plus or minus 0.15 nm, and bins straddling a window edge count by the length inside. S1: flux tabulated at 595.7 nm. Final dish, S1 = 25.1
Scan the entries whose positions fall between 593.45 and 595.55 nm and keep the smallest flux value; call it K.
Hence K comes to 25.2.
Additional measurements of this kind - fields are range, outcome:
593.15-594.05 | 25.3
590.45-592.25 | 24.3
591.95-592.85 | 25.6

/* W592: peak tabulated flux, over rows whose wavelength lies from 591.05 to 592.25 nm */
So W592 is 25.9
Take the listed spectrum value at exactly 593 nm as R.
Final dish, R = 25.3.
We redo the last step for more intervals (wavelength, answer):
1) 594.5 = 25.6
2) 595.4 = 25.2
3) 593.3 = 25.3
